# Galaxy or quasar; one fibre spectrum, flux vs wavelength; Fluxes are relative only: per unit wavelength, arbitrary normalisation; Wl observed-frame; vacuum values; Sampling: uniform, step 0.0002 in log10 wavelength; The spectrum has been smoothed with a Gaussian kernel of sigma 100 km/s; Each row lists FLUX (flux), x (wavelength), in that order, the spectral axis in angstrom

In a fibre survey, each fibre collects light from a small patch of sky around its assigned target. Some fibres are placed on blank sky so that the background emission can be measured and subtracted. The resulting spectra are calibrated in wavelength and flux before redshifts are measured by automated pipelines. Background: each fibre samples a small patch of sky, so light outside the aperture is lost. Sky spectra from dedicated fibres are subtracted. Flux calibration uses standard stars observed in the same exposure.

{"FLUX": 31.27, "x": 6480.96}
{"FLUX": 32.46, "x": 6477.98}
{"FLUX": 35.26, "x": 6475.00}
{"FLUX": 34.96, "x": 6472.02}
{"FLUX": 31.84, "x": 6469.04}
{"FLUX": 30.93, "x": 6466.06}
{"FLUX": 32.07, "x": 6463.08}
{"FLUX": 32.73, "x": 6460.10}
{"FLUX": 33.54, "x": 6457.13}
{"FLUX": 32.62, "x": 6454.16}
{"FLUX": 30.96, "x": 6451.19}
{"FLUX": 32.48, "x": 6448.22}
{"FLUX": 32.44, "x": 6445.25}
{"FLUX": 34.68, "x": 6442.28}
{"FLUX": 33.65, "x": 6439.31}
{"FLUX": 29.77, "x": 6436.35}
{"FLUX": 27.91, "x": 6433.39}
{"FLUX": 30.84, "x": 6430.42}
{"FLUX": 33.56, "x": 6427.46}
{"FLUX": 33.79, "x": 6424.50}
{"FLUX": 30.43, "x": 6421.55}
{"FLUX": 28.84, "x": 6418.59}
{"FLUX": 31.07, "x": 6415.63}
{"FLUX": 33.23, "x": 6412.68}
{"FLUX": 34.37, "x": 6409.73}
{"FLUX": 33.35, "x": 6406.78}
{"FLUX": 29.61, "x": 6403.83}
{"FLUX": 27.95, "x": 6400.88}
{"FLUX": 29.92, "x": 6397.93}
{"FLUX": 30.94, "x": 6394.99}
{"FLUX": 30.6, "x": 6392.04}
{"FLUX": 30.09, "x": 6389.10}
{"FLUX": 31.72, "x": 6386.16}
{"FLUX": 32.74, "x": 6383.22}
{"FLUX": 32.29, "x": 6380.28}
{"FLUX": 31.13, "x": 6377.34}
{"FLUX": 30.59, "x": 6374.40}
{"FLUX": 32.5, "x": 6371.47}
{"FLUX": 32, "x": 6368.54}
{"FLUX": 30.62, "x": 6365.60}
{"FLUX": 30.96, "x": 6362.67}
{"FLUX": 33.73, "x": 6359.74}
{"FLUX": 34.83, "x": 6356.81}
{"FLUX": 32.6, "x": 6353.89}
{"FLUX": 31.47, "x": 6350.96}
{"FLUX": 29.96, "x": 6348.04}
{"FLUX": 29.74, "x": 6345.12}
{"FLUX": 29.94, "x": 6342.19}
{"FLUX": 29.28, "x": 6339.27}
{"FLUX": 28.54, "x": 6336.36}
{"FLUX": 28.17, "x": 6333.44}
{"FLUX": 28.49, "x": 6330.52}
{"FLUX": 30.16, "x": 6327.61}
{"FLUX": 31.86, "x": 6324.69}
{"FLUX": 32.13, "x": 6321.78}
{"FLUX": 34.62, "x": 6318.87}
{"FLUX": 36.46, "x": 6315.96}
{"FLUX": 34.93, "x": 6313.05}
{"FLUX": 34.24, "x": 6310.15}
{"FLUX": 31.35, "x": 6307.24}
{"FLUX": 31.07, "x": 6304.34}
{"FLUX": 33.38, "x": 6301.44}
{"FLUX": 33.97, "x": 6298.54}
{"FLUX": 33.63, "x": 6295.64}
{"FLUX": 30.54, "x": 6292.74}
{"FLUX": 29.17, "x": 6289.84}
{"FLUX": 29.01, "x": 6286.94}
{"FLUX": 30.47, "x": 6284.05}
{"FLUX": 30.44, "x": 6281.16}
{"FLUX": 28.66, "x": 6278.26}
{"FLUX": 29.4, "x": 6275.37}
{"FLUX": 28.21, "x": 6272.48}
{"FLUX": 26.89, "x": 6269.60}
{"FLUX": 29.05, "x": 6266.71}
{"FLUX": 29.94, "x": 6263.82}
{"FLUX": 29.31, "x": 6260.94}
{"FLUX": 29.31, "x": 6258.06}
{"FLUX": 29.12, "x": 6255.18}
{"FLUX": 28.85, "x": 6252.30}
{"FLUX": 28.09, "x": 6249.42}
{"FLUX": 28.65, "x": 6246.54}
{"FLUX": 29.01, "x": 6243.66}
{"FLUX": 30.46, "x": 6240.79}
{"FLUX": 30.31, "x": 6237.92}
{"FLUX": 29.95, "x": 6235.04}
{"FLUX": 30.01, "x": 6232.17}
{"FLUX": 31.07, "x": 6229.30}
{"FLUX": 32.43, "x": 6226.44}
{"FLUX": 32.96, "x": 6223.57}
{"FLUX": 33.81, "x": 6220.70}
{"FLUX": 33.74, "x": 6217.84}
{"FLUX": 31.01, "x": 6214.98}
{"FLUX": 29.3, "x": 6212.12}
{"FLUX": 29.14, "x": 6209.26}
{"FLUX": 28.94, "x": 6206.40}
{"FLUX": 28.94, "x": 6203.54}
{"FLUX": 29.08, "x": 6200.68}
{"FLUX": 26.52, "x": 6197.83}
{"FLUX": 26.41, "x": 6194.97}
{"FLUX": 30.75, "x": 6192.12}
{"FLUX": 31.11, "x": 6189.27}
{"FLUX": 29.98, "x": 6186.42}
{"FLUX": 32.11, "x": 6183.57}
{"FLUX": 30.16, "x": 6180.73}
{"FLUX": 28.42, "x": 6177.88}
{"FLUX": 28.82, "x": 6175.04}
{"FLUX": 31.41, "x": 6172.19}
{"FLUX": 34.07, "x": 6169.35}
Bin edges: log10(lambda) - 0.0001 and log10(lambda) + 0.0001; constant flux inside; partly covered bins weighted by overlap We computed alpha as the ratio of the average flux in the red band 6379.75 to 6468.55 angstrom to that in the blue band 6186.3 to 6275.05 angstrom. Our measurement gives 1.06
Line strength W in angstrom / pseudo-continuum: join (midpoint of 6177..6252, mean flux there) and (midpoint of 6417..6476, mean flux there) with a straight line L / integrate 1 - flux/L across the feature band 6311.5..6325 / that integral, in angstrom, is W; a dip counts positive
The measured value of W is -1.4 angstrom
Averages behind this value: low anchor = 30.1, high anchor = 32.1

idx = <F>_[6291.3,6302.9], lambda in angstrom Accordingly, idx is 32.9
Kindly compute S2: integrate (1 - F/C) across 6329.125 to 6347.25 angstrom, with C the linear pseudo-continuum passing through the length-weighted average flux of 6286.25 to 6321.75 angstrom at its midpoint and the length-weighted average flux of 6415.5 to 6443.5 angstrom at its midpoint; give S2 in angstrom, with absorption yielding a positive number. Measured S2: 1.9 angstrom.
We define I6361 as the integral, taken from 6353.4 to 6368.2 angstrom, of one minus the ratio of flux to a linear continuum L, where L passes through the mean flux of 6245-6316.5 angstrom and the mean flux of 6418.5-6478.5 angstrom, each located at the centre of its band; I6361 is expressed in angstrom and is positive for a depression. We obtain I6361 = -0.6 angstrom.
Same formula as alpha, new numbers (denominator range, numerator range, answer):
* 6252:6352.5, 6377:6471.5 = 1.03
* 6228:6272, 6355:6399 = 1.08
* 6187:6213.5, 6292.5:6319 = 1.16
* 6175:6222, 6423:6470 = 1.07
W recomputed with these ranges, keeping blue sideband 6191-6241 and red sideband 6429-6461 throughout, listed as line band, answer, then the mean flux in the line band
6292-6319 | -2.2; 33.4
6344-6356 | 0.0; 31.2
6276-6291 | 0.6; 29.5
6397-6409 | 0.4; 30.5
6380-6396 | 0.1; 31.3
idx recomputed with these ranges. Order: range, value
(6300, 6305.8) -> 32.3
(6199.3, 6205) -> 29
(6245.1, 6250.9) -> 28.3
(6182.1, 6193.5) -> 31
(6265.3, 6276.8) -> 28.4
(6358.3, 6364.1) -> 32.3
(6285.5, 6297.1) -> 30.6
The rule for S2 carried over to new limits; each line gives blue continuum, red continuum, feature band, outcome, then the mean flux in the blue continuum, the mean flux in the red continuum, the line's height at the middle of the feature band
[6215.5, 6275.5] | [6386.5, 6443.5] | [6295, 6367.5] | -2.7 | 30.1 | 31.3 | 30.7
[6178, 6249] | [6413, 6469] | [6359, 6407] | 0.4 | 30.2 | 31.8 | 31.4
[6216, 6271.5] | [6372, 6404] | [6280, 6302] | -0.7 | 30.1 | 30.8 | 30.4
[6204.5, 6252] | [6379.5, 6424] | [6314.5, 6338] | -0.3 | 30.5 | 31.2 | 30.9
